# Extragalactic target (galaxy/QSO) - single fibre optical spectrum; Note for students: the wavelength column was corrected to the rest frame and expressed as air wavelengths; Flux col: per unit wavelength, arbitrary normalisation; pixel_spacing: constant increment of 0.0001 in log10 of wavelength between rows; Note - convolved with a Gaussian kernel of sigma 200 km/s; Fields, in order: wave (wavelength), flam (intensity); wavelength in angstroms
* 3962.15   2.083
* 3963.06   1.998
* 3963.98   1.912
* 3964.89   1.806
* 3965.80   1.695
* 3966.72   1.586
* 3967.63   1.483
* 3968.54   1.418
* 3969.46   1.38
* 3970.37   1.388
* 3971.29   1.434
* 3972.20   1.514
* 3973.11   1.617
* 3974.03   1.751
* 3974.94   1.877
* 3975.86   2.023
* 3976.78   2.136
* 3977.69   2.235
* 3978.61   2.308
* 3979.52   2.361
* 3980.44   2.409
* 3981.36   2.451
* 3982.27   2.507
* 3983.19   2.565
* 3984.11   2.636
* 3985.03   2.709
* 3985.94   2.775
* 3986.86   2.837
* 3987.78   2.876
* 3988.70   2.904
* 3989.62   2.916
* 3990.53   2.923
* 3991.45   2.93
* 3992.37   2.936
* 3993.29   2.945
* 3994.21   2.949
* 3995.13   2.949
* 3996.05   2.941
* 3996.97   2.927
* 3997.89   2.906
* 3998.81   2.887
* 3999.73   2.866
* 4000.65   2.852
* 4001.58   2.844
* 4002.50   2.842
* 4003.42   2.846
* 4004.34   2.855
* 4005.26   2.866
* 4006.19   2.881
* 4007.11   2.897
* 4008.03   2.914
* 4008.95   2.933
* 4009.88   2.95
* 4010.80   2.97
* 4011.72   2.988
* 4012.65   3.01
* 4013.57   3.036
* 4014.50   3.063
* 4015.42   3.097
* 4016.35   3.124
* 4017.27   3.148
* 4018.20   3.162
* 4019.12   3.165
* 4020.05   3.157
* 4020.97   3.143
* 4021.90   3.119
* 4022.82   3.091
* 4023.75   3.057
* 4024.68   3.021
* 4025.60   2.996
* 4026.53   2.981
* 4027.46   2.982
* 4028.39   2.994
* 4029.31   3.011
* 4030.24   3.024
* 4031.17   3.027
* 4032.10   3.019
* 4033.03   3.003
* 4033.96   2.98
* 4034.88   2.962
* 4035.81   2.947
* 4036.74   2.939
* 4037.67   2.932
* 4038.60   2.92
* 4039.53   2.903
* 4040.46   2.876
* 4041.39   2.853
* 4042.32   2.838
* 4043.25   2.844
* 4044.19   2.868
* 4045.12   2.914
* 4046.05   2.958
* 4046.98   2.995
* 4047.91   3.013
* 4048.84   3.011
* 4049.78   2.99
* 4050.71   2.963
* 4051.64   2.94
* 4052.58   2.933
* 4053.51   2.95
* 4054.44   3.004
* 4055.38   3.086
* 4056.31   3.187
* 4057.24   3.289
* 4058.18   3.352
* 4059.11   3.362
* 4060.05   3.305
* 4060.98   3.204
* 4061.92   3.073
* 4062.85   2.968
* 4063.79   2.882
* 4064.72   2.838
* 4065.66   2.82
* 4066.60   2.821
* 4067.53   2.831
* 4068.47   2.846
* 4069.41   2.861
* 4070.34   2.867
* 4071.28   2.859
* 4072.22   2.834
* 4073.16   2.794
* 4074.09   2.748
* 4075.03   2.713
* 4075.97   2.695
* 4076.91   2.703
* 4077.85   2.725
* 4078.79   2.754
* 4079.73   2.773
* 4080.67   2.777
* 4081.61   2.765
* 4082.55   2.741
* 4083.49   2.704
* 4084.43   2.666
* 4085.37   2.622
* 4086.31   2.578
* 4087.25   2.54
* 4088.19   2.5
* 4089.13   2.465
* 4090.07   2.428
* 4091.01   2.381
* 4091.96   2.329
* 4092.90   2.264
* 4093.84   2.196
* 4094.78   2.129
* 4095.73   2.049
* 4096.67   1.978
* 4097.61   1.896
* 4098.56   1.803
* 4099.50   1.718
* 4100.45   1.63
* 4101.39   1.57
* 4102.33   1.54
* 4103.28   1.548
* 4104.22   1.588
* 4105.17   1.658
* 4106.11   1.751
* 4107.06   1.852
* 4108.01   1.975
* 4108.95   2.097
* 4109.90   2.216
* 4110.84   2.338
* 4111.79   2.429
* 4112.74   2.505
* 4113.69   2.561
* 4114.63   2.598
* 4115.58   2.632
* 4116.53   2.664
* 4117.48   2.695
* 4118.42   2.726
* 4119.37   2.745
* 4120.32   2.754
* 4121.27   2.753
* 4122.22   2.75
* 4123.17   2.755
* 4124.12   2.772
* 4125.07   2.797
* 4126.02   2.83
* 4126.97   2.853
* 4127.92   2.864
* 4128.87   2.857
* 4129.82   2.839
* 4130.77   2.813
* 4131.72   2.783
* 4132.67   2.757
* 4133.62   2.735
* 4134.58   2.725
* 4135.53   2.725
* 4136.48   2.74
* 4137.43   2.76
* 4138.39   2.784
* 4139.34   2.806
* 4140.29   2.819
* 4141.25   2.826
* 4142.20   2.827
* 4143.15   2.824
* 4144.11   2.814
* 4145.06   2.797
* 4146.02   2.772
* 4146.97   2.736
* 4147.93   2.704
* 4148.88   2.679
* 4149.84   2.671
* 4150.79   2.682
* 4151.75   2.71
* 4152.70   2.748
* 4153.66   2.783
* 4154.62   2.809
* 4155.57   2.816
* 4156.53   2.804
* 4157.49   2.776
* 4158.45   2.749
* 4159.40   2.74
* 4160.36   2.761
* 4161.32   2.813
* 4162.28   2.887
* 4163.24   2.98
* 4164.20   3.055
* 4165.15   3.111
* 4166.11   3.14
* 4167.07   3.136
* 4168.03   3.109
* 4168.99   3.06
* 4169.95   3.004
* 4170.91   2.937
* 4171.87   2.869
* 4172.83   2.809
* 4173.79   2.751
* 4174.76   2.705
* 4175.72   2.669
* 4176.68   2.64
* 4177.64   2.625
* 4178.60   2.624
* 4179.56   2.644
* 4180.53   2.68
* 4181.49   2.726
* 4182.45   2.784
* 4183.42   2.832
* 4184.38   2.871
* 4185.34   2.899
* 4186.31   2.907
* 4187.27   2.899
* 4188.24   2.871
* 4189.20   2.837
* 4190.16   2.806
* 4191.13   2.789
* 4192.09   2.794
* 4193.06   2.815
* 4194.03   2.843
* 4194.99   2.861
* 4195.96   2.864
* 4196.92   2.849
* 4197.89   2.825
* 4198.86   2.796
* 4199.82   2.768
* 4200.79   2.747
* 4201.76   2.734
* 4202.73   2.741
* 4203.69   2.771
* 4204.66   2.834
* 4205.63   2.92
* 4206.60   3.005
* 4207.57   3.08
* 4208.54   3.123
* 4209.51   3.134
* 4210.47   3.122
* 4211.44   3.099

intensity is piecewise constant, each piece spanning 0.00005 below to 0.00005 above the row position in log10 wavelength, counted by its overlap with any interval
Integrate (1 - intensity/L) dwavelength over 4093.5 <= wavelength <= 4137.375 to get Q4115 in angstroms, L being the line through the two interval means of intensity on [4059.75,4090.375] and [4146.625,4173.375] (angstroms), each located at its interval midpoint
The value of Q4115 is 6.9 angstroms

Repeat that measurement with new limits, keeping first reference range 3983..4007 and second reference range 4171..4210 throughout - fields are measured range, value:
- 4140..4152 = 0.3 angstroms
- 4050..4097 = 1.4 angstroms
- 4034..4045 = -0.2 angstroms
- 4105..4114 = 2.2 angstroms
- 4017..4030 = -1.0 angstroms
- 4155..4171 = -0.6 angstroms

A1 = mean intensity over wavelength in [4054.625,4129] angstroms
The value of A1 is 2.56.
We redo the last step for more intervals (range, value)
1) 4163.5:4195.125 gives 2.85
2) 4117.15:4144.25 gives 2.78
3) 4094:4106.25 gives 1.77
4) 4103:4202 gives 2.72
